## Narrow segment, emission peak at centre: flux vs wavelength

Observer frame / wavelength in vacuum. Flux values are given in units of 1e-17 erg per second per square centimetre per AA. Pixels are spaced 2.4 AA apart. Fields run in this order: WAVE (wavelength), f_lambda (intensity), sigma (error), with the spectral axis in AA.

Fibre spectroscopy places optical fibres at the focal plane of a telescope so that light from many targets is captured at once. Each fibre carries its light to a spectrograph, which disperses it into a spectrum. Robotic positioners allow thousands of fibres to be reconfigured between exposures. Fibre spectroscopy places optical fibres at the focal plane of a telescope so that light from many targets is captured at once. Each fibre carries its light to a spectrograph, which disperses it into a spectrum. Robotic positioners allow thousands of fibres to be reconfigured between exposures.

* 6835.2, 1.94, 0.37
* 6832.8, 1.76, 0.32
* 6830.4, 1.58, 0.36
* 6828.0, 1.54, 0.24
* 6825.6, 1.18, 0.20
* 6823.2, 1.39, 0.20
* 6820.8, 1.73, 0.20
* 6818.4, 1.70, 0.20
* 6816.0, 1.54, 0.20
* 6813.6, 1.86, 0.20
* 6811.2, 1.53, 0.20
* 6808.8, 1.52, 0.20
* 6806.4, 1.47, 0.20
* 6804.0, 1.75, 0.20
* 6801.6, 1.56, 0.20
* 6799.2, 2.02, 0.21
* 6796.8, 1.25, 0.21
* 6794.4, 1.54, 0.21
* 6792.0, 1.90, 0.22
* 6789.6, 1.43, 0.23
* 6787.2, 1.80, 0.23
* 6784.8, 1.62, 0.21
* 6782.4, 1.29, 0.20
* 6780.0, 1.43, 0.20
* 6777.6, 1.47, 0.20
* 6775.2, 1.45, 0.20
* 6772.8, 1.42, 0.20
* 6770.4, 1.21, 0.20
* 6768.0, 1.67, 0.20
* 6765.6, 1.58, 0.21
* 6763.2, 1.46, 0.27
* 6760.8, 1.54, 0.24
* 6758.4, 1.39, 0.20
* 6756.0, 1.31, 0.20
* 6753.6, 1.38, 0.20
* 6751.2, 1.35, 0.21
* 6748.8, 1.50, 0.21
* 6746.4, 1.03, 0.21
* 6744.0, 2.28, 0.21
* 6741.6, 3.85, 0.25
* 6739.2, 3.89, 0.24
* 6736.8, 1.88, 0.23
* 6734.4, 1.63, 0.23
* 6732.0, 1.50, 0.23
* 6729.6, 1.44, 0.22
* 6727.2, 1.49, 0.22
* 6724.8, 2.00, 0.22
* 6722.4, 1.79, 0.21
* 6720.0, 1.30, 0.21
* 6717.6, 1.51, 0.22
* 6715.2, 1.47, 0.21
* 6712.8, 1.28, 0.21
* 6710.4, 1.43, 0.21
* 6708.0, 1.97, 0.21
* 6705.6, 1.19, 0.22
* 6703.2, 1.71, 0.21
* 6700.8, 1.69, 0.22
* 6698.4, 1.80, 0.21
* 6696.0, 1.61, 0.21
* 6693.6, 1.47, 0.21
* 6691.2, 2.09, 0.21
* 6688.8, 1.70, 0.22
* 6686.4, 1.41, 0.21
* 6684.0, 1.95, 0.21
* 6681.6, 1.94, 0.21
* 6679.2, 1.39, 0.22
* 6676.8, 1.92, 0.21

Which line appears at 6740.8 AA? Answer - H-beta 4861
